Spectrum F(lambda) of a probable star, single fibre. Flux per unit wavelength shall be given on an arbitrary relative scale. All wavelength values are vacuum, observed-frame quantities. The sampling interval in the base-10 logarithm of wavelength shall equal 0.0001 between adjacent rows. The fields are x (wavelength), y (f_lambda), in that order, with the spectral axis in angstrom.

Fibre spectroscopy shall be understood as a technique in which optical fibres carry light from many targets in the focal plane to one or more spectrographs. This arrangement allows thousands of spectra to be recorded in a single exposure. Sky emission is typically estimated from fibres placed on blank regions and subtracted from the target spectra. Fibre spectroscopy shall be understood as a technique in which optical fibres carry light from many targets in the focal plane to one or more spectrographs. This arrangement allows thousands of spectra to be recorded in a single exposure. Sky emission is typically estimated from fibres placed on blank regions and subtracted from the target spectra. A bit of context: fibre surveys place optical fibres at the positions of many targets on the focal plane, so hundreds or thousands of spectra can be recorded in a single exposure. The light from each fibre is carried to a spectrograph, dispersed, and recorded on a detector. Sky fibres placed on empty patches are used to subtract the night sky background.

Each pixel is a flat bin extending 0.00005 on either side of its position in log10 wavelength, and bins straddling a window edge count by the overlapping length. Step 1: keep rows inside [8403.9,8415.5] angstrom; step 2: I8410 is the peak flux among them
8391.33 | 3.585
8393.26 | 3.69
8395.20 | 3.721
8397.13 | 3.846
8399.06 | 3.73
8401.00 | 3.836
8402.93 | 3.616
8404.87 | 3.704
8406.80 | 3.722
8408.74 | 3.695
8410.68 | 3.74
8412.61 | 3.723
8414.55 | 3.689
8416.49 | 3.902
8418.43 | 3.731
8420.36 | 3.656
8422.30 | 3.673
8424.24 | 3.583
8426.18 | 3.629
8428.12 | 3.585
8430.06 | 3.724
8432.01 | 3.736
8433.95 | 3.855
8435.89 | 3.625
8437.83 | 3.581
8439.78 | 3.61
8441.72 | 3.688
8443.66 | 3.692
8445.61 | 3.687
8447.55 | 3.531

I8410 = 3.74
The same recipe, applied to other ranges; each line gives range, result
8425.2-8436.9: 3.855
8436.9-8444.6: 3.692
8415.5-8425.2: 3.902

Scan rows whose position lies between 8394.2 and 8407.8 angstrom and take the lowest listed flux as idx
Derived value 3.616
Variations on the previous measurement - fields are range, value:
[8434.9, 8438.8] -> 3.581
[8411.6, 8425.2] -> 3.583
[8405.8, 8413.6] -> 3.695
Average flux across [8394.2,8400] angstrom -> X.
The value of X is 3.77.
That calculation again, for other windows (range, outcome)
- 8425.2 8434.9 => 3.7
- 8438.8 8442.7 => 3.65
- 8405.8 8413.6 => 3.72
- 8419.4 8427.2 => 3.63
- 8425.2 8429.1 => 3.61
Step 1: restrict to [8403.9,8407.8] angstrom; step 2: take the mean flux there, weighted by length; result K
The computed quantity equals 3.71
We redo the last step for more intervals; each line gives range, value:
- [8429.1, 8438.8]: 3.7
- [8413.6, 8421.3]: 3.75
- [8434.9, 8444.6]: 3.64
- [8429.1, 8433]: 3.72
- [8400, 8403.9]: 3.72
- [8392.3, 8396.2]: 3.7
